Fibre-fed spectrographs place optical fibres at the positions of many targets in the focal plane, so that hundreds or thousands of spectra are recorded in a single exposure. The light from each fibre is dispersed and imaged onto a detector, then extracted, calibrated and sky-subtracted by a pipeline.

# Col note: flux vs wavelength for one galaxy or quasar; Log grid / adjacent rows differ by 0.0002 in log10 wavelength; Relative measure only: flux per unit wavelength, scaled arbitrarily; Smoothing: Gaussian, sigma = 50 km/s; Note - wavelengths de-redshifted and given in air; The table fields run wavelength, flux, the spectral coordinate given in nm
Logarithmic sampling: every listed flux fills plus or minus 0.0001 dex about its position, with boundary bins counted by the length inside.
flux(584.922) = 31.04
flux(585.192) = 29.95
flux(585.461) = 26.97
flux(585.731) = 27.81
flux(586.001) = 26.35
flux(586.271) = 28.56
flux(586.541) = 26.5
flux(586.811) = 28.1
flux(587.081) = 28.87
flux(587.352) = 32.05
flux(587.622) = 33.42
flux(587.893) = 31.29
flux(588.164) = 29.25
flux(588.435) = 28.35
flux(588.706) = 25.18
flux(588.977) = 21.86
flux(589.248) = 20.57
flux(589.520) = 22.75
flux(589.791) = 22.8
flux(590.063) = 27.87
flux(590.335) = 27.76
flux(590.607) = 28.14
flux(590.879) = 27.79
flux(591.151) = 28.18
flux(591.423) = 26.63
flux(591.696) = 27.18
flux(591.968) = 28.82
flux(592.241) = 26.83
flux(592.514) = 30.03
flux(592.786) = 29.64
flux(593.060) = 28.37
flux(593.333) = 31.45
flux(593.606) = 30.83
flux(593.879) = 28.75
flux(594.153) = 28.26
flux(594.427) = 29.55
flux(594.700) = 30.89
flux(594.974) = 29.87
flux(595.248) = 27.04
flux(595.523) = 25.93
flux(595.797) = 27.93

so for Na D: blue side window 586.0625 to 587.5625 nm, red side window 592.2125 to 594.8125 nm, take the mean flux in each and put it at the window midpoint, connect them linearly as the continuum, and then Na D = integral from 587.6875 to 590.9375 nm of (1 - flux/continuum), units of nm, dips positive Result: 0.33 nm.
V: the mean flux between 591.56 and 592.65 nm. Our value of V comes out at 28.2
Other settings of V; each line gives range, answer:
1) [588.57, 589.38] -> 22.6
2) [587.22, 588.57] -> 30.9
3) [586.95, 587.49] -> 30.5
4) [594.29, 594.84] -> 30.3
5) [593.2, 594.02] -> 30.3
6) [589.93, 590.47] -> 27.8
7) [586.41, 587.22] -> 27.8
